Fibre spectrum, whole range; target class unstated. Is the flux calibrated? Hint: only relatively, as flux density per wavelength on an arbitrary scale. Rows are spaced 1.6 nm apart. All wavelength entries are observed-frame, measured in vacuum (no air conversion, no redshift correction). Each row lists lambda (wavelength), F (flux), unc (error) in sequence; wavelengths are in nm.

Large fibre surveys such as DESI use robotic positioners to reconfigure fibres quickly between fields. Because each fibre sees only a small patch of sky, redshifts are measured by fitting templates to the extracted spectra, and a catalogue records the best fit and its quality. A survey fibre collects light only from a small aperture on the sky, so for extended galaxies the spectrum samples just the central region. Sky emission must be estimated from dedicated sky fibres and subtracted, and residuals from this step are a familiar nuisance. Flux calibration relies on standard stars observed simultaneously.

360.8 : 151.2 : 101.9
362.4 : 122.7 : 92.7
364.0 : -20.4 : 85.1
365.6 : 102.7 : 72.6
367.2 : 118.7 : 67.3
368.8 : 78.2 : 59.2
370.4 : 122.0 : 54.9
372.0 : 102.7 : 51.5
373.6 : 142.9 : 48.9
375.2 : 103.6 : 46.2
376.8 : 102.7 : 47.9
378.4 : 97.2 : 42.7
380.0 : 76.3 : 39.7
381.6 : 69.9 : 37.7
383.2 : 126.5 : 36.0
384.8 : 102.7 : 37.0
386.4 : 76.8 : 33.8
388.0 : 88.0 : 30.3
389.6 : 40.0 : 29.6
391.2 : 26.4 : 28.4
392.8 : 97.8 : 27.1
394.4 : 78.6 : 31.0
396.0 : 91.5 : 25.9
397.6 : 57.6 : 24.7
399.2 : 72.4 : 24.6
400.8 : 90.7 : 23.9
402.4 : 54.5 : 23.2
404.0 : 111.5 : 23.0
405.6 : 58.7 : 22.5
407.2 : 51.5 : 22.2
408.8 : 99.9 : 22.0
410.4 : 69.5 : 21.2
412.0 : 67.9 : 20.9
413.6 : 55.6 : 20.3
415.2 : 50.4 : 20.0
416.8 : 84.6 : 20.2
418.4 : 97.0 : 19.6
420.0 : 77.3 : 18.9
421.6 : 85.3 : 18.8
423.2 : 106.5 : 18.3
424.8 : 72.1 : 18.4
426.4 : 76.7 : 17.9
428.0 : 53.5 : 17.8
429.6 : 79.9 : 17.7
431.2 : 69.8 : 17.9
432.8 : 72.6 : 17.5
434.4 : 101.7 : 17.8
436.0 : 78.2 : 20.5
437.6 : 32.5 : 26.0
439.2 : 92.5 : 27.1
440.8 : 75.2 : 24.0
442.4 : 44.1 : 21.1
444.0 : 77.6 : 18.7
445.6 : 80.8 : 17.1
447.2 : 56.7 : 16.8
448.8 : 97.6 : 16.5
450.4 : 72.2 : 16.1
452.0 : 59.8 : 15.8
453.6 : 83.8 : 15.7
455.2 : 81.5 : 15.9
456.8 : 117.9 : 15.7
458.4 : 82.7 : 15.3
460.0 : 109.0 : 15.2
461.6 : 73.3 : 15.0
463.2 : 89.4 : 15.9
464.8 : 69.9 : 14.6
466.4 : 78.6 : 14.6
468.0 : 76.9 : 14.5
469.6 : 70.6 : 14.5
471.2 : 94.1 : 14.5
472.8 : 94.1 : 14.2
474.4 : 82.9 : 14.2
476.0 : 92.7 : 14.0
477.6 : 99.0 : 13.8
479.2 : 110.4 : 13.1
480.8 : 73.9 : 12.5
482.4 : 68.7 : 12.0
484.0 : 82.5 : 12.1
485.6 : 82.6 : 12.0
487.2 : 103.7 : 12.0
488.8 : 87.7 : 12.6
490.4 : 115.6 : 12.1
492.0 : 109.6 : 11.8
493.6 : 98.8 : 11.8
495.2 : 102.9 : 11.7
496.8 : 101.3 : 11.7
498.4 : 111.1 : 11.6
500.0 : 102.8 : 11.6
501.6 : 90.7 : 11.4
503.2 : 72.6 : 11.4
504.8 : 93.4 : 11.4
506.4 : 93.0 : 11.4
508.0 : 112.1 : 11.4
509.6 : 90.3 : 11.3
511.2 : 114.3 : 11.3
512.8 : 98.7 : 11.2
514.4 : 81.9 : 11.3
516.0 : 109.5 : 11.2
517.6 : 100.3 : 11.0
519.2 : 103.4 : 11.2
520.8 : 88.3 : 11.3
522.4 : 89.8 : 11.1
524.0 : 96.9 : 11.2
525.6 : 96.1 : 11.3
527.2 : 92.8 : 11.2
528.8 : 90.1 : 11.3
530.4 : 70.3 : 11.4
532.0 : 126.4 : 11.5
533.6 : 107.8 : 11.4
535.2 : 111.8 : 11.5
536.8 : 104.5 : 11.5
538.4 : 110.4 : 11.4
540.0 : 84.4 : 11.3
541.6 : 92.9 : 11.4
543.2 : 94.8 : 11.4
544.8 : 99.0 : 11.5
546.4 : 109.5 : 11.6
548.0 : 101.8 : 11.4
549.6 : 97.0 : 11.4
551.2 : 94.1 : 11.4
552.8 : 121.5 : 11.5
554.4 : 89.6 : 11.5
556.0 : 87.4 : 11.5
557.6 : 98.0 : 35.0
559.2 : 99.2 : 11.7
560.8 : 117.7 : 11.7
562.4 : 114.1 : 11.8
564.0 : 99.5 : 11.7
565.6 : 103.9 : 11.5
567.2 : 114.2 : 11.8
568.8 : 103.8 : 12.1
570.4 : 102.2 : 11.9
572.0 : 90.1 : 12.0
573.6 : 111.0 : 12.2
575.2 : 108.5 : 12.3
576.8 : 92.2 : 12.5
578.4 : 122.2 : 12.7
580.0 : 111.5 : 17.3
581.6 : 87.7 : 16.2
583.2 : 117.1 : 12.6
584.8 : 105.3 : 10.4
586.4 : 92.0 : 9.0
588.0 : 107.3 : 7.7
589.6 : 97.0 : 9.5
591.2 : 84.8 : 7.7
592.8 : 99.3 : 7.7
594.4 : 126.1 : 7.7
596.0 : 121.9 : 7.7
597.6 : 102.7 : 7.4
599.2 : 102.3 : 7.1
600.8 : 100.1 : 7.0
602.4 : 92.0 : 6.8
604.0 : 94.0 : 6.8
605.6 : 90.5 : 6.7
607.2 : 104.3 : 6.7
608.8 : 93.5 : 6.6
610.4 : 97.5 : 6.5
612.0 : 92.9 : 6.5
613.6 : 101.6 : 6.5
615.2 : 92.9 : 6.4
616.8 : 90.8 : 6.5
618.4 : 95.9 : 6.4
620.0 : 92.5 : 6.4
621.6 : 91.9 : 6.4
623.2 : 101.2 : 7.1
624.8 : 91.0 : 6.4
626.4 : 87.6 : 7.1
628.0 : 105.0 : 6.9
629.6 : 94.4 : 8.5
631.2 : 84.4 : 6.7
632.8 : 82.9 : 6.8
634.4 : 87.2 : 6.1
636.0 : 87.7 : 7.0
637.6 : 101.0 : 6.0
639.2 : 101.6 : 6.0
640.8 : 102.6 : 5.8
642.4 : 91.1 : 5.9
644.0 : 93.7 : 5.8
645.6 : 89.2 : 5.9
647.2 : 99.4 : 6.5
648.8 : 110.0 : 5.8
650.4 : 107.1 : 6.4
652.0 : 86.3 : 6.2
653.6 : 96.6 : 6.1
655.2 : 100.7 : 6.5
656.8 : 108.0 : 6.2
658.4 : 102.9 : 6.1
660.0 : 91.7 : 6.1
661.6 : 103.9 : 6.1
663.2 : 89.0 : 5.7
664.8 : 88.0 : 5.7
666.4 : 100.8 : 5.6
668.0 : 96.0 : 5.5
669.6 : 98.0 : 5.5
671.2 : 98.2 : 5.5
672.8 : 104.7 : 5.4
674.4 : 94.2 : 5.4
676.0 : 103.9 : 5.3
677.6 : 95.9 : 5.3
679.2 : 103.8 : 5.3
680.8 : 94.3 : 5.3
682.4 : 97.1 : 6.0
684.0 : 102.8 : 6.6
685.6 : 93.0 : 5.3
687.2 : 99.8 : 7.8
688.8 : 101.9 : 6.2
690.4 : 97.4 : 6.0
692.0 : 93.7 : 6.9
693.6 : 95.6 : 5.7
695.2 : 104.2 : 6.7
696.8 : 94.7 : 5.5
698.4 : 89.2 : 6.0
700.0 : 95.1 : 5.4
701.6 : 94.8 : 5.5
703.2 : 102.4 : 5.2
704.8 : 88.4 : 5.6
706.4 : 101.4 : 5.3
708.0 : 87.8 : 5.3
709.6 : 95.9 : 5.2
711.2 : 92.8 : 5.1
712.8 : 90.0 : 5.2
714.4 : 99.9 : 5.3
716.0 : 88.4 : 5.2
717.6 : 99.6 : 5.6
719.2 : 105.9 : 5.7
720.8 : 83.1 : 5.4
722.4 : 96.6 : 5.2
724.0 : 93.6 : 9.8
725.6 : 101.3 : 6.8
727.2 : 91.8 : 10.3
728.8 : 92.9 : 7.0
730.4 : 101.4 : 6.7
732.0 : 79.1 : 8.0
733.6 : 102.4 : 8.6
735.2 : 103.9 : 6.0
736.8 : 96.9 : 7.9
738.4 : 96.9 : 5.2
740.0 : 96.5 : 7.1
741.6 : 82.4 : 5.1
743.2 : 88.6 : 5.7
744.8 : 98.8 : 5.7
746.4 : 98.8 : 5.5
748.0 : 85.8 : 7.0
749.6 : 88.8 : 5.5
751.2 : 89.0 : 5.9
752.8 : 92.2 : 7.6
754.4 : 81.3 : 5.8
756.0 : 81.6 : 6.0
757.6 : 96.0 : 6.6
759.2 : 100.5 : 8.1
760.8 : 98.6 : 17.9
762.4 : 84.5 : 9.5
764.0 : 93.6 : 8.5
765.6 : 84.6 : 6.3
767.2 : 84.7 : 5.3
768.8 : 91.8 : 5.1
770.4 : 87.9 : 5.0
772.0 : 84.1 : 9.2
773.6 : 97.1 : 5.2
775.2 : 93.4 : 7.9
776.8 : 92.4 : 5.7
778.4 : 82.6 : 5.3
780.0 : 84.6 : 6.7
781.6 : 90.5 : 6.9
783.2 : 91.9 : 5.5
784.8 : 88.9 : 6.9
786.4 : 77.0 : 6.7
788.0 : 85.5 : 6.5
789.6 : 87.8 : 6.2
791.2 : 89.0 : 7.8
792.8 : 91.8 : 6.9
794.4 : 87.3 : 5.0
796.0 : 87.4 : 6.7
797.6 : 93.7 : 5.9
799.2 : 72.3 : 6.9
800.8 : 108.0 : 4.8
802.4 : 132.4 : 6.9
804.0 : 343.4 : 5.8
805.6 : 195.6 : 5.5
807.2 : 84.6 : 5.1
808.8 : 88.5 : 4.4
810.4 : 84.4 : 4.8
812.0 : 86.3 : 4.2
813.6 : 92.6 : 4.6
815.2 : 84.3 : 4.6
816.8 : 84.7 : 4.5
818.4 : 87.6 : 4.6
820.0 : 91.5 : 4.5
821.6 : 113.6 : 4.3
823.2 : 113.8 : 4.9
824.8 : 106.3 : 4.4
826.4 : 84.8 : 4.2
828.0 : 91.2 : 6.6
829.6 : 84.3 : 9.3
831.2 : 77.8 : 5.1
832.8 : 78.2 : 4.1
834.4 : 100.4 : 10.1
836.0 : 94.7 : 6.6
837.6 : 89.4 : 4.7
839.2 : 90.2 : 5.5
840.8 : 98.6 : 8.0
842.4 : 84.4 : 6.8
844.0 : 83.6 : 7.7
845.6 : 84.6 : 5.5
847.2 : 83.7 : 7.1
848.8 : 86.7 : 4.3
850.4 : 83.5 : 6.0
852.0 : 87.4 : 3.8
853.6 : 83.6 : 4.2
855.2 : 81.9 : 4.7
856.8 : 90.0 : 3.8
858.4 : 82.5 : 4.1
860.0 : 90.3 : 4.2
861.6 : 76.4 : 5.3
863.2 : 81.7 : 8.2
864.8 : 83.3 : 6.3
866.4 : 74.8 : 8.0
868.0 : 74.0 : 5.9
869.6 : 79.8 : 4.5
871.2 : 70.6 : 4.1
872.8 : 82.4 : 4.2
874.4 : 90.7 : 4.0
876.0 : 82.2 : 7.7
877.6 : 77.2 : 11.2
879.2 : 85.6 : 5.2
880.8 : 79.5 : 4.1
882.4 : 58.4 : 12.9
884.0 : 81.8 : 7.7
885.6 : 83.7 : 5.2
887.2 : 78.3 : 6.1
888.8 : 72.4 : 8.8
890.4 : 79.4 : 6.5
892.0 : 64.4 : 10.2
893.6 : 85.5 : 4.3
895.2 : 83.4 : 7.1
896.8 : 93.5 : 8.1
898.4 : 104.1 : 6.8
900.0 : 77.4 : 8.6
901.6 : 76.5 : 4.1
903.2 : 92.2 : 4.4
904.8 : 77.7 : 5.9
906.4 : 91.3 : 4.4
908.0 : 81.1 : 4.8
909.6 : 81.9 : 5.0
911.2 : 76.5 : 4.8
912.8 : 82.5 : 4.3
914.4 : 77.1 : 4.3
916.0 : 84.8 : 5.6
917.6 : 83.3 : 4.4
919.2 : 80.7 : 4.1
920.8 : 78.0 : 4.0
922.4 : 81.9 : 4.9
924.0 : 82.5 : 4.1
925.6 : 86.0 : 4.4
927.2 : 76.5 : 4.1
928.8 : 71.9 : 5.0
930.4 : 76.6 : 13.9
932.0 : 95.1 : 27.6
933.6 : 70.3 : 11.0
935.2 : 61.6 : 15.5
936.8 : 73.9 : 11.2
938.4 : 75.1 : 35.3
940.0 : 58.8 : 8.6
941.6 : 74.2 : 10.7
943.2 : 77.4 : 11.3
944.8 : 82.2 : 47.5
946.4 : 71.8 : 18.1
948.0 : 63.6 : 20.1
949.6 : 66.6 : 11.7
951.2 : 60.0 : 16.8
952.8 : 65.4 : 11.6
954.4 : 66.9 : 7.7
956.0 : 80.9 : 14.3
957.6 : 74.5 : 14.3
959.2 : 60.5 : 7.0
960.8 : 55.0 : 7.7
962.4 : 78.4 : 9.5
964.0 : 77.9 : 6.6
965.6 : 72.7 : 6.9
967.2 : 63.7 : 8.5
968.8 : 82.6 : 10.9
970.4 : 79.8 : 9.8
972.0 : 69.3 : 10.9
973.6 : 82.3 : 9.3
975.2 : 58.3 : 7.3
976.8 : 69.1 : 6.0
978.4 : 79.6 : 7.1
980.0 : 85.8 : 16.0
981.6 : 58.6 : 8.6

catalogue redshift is 0.224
